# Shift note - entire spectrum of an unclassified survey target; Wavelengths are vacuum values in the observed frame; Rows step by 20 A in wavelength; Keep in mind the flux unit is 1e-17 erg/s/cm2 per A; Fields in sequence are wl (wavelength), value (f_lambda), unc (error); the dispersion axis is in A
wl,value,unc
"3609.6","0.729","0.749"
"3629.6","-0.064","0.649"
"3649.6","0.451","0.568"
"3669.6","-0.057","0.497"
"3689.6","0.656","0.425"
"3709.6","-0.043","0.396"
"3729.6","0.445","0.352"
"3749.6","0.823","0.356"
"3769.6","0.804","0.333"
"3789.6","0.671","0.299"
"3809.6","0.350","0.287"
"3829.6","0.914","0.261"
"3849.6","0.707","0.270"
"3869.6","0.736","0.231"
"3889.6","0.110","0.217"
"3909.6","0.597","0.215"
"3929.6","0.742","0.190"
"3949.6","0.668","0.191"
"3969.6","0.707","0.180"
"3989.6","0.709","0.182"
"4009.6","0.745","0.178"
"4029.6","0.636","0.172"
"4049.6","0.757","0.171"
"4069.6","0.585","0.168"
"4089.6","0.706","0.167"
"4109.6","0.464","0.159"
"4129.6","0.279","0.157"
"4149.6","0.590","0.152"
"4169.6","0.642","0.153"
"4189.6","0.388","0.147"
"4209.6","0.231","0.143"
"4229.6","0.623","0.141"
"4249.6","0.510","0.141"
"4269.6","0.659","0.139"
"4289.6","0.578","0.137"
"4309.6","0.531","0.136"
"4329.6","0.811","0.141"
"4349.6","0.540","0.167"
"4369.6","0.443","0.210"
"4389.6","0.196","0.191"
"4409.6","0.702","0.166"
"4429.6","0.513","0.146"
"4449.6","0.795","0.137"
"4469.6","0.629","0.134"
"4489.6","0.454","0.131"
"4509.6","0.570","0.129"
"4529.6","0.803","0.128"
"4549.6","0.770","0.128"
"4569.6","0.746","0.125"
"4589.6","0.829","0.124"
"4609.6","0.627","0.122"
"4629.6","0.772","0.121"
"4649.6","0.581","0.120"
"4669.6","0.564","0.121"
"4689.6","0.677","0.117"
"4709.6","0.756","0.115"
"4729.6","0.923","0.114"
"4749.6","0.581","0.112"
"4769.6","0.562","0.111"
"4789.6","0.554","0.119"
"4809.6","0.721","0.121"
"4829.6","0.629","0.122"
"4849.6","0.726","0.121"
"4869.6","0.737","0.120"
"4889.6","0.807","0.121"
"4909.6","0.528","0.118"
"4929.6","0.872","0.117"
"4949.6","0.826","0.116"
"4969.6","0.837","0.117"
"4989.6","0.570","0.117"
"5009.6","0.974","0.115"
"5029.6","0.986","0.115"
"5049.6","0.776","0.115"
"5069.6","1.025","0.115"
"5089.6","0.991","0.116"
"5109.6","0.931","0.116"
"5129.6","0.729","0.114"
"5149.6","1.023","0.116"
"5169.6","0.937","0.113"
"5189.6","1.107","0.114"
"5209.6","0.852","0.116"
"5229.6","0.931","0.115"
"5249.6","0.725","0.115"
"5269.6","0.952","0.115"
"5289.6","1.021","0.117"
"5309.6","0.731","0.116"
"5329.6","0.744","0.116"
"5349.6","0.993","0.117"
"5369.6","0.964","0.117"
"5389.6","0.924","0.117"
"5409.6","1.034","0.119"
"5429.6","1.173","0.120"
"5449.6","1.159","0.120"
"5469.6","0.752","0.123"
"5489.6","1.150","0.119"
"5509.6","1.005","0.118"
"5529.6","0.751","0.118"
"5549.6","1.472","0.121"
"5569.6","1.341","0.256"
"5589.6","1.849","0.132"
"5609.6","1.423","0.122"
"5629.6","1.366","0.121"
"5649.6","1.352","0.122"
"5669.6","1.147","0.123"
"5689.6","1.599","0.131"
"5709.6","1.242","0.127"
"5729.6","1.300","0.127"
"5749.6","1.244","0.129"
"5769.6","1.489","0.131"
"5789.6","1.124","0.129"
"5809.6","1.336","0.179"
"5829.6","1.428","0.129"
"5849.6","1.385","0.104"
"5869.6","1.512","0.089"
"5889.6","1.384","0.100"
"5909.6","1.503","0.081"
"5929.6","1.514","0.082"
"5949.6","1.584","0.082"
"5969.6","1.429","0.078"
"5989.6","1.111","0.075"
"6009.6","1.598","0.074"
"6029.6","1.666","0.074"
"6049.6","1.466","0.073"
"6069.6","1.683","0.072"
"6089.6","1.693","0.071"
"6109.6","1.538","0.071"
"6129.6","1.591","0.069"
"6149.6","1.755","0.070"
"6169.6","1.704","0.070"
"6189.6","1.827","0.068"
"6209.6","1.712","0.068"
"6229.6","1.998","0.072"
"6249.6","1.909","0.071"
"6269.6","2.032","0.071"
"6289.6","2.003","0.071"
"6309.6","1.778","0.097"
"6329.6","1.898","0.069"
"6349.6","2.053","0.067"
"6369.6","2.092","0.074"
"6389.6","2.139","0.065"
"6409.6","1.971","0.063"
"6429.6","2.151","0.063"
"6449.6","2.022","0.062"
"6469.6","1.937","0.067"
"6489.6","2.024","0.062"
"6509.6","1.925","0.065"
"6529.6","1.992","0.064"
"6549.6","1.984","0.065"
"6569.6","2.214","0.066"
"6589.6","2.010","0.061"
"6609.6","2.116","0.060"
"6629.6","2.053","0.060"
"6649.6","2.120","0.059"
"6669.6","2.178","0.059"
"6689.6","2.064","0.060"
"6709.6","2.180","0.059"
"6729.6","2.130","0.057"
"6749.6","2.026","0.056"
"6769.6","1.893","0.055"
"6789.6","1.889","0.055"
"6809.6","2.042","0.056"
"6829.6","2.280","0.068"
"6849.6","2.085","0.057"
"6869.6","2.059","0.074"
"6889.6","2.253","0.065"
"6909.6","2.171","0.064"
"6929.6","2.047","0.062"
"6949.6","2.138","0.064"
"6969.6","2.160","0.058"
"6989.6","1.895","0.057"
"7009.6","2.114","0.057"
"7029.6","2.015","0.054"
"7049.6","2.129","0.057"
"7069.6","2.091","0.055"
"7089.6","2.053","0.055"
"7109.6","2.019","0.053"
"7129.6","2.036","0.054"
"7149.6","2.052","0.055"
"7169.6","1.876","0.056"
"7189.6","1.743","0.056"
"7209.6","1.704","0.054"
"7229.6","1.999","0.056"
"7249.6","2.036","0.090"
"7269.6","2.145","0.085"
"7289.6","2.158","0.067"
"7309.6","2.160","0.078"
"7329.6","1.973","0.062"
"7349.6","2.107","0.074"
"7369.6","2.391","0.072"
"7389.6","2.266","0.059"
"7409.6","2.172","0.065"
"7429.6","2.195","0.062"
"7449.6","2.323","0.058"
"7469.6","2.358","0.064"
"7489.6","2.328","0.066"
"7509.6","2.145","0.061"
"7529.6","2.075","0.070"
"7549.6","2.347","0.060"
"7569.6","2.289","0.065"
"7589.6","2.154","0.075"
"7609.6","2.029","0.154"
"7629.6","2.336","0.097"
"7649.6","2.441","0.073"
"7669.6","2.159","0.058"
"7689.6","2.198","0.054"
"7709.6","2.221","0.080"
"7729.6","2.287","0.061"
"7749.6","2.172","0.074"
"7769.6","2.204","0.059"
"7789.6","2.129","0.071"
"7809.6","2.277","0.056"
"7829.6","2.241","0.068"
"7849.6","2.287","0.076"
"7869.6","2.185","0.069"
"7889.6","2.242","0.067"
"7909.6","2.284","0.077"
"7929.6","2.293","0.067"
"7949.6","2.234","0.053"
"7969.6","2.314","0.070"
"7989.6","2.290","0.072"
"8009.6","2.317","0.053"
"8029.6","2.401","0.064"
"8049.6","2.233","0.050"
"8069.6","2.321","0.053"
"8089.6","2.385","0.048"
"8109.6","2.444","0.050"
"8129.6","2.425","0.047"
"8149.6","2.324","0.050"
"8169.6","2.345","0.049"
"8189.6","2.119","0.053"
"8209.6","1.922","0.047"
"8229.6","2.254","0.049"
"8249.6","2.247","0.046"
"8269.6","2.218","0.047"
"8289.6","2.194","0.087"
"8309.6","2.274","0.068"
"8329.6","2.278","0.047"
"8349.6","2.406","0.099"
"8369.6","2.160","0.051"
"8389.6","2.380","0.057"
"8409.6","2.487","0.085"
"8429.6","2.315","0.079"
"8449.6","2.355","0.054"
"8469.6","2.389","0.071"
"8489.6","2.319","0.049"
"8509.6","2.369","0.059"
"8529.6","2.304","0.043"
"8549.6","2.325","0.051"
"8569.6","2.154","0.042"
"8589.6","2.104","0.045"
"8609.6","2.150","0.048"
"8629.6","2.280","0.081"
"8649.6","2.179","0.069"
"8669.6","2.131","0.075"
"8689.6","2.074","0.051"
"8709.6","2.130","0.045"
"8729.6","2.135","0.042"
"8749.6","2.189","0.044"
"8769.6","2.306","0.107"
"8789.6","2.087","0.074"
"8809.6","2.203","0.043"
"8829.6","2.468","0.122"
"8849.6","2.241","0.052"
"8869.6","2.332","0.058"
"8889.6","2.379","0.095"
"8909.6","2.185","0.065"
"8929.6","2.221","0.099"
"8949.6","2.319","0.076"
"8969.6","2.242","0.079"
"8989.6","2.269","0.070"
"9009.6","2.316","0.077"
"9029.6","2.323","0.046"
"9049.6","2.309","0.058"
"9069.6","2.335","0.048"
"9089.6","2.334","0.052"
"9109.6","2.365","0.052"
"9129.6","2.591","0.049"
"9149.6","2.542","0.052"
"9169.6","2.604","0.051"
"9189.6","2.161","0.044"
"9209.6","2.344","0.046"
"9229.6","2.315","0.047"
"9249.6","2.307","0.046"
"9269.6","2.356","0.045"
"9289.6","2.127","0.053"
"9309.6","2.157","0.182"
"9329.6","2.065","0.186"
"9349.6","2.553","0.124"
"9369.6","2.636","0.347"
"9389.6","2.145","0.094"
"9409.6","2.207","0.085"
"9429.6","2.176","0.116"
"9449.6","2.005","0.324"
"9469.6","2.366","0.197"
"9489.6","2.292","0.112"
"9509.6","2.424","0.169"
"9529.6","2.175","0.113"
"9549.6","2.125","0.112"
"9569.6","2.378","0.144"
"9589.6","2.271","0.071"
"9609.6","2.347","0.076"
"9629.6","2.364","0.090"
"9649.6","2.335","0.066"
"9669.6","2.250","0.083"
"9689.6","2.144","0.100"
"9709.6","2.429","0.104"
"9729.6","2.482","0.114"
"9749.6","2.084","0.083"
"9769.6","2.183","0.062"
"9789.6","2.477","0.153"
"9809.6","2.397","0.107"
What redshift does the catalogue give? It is 0.392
